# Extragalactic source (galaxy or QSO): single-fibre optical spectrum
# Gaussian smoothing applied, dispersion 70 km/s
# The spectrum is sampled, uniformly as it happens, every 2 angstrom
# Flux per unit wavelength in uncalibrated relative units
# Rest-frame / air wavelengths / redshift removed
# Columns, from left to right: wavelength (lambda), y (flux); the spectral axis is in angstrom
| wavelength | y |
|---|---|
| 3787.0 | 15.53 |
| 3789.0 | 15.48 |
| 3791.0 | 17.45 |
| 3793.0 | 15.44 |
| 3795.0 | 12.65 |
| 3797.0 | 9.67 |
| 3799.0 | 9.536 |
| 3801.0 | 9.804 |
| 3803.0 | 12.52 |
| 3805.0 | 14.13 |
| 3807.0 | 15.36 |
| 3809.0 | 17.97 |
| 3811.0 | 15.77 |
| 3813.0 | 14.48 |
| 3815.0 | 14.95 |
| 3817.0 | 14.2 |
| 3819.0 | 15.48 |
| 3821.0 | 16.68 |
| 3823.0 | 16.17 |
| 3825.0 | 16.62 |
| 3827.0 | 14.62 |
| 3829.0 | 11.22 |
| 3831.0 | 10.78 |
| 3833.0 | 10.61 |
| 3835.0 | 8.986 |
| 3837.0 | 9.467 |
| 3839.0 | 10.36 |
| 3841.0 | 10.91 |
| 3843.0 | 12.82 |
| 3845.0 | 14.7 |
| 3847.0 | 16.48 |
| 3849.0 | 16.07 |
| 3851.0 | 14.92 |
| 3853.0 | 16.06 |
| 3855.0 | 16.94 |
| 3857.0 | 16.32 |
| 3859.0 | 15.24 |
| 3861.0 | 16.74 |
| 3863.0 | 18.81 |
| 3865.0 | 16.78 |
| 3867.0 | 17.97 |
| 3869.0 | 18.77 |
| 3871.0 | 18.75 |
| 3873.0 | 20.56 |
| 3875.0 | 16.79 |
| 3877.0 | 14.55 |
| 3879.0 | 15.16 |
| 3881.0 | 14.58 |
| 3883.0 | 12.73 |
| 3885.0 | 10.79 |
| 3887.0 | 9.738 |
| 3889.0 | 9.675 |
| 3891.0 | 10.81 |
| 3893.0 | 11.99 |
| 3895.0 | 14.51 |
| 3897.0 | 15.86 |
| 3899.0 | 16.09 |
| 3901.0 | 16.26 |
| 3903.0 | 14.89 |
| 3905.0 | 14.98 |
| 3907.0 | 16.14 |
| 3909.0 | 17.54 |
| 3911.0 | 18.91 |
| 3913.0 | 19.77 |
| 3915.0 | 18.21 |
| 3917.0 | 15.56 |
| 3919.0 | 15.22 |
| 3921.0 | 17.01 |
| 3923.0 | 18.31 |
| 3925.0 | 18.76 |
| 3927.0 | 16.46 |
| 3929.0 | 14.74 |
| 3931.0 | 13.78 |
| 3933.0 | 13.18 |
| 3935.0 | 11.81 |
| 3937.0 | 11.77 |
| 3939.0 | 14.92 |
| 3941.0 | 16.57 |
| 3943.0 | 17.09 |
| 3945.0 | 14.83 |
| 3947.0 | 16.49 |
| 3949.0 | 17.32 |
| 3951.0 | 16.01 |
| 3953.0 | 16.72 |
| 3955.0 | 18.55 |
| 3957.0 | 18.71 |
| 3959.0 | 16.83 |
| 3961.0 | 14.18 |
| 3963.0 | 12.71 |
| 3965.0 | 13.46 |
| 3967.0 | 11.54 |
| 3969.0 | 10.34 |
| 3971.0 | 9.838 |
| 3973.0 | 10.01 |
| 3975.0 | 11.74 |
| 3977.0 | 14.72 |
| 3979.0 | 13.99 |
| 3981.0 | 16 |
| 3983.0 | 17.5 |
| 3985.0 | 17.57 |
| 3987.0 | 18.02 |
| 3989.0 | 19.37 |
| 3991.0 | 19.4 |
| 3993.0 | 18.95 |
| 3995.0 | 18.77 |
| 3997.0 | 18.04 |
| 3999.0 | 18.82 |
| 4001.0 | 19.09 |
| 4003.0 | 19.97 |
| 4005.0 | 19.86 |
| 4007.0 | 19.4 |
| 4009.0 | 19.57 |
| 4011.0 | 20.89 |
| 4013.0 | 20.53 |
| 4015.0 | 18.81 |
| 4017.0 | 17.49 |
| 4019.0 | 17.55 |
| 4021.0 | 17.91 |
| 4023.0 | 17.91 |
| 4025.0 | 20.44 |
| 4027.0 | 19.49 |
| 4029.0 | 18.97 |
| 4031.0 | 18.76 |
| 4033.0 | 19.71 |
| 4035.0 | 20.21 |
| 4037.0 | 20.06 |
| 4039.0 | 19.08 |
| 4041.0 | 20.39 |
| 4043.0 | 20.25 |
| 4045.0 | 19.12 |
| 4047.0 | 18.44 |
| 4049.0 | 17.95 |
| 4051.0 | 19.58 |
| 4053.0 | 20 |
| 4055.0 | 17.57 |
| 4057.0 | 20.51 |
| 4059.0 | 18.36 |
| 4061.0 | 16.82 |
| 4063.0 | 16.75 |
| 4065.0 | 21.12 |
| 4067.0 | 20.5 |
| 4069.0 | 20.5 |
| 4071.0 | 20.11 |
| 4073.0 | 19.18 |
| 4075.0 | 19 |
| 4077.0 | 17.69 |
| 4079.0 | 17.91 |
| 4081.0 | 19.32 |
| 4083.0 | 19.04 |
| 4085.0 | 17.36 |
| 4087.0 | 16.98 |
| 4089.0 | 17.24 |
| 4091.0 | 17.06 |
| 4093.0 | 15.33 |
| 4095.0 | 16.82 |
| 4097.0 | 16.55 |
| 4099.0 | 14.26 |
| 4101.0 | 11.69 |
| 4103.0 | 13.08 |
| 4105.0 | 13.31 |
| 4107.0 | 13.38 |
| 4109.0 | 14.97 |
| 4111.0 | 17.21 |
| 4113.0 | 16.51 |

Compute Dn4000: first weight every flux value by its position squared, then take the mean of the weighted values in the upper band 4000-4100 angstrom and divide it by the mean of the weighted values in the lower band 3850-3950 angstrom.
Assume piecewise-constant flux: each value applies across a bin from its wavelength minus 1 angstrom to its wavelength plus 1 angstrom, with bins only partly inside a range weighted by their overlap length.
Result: 1.29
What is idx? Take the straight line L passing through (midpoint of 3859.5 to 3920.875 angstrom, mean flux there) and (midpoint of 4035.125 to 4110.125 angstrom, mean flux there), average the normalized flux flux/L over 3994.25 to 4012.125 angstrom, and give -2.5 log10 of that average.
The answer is -0.14 mag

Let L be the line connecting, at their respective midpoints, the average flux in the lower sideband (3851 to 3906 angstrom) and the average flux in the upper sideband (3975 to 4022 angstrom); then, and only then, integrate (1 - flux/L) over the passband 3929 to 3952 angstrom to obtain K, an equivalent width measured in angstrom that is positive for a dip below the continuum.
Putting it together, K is 2.6 angstrom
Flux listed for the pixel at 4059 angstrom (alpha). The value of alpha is 18.36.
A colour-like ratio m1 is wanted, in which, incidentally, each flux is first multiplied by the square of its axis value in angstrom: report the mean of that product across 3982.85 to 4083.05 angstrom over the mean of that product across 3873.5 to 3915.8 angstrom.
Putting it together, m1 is 1.38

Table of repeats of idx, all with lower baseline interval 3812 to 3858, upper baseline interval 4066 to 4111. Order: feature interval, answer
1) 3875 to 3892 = 0.16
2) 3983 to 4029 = -0.19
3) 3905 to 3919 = -0.17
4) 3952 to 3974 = 0.11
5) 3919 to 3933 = -0.08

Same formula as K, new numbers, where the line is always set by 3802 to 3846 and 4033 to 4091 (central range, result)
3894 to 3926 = -2.5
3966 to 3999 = 3.3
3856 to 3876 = -4.3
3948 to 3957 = -0.5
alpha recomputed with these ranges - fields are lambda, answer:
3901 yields 16.26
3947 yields 16.49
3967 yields 11.54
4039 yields 19.08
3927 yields 16.46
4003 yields 19.97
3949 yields 17.32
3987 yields 18.02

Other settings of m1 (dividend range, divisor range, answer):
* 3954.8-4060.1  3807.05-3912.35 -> 1.29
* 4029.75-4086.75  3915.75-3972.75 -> 1.34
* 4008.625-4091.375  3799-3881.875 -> 1.42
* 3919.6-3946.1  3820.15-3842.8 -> 1.30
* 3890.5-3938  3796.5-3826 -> 1.15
